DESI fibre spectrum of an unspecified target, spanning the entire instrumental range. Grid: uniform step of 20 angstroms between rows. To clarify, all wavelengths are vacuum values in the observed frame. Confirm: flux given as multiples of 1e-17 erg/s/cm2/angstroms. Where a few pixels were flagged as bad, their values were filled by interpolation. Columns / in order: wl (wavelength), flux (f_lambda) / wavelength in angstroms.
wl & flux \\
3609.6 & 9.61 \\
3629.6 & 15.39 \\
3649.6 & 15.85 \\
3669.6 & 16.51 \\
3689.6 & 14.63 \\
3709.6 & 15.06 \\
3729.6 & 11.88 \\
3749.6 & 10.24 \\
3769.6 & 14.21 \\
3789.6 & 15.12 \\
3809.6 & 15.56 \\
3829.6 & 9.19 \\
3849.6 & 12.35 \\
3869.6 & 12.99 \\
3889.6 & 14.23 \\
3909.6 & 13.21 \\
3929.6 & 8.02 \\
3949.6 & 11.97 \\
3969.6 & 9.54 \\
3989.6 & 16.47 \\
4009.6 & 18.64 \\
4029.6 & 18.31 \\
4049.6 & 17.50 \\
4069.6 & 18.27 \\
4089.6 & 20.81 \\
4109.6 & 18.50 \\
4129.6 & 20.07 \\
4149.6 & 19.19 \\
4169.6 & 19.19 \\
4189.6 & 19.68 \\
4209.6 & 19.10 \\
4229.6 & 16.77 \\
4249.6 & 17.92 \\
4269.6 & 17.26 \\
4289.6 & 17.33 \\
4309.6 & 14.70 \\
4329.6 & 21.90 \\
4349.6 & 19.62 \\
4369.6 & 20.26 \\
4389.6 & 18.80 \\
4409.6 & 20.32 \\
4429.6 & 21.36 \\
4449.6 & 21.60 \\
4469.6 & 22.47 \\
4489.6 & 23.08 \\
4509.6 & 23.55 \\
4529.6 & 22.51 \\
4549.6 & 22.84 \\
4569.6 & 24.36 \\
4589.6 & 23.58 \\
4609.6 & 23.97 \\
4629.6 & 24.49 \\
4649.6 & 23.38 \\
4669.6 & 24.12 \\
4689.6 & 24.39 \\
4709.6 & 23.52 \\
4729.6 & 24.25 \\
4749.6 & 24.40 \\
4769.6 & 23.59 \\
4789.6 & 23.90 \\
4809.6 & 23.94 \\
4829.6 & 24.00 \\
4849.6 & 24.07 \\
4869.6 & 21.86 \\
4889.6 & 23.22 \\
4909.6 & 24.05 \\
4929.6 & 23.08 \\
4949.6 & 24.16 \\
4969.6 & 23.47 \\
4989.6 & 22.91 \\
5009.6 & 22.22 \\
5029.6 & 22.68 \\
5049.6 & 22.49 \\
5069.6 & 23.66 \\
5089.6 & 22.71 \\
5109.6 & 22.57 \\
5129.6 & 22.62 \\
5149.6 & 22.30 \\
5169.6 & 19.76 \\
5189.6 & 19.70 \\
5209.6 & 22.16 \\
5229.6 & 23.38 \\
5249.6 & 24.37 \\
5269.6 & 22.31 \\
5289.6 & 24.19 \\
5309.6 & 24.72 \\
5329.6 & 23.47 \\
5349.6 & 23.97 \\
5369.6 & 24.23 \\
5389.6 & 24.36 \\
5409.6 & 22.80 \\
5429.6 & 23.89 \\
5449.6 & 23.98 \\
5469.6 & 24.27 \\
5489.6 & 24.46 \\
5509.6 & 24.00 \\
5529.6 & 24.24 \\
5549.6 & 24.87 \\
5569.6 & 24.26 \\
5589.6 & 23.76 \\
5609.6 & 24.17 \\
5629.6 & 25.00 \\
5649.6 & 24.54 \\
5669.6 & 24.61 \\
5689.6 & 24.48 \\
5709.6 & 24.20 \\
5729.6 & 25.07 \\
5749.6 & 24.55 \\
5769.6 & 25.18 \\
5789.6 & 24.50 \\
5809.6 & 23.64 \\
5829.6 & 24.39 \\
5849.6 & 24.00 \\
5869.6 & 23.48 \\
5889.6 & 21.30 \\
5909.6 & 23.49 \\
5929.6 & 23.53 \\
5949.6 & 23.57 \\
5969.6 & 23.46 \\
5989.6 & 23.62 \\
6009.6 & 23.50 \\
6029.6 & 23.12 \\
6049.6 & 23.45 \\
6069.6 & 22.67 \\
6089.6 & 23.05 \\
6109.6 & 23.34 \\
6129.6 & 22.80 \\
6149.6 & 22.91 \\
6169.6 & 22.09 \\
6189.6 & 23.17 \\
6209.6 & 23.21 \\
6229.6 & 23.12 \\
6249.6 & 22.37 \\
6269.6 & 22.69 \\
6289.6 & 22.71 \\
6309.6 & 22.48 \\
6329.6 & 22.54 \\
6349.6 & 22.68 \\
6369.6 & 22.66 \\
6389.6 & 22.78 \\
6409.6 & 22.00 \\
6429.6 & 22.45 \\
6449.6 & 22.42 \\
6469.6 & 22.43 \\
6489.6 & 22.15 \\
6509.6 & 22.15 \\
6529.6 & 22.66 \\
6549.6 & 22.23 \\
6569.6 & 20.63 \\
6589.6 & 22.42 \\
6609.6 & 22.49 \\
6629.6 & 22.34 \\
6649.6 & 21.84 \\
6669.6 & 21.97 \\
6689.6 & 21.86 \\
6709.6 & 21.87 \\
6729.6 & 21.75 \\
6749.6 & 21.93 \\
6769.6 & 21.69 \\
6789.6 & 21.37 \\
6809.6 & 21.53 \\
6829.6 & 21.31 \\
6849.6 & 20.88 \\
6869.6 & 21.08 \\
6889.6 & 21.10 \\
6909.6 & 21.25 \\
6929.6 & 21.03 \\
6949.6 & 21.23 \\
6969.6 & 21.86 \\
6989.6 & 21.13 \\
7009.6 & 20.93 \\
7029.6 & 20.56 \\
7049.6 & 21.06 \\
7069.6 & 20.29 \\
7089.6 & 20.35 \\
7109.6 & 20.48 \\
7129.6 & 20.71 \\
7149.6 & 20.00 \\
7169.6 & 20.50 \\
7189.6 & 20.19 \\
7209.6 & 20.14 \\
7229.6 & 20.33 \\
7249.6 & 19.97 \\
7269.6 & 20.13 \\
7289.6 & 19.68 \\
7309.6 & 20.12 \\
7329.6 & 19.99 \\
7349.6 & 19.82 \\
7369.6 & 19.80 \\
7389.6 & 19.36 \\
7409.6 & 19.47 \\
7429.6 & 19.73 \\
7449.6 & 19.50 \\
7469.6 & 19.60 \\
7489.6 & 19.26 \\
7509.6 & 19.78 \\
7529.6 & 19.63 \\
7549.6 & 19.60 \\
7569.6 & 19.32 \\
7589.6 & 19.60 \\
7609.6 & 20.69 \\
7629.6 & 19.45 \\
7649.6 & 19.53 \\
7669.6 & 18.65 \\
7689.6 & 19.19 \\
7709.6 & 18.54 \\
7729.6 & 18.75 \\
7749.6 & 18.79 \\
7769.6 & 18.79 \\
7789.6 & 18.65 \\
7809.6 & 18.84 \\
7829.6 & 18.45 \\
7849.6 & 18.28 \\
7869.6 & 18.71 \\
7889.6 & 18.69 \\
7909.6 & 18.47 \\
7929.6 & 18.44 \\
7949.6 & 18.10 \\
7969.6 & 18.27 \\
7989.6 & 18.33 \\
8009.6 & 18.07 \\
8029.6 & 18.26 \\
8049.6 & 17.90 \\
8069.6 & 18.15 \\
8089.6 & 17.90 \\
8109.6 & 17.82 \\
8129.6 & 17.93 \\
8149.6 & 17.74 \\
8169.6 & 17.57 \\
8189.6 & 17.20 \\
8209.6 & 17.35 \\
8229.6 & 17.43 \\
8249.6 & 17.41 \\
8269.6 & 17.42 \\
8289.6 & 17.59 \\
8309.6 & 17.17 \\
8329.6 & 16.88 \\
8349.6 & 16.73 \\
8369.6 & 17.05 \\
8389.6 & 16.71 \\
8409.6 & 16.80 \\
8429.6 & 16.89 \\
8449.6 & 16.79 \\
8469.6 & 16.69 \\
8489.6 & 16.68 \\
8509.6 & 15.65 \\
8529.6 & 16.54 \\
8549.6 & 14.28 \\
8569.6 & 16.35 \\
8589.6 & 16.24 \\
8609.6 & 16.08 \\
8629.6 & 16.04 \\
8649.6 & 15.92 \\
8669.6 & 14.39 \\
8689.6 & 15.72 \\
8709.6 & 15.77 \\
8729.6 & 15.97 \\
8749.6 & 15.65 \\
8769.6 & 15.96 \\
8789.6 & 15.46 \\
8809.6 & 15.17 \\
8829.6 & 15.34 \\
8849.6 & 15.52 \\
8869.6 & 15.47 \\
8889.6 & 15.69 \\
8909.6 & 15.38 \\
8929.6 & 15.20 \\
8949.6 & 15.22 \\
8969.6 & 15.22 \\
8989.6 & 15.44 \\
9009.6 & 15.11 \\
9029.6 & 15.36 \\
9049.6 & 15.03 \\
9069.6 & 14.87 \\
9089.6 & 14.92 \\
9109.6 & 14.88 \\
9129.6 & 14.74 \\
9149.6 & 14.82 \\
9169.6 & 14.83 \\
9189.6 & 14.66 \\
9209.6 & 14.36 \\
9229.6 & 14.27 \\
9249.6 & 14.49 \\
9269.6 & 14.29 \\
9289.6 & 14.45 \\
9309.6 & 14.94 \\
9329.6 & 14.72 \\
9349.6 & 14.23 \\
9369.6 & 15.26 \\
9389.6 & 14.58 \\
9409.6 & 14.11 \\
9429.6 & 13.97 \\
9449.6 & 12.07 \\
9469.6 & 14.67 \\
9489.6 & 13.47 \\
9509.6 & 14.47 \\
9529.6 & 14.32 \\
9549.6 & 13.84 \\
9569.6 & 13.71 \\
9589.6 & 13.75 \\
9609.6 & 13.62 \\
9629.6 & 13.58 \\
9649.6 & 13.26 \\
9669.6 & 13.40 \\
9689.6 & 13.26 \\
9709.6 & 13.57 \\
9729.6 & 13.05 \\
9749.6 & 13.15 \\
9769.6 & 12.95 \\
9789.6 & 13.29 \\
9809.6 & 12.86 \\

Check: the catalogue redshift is 0.000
